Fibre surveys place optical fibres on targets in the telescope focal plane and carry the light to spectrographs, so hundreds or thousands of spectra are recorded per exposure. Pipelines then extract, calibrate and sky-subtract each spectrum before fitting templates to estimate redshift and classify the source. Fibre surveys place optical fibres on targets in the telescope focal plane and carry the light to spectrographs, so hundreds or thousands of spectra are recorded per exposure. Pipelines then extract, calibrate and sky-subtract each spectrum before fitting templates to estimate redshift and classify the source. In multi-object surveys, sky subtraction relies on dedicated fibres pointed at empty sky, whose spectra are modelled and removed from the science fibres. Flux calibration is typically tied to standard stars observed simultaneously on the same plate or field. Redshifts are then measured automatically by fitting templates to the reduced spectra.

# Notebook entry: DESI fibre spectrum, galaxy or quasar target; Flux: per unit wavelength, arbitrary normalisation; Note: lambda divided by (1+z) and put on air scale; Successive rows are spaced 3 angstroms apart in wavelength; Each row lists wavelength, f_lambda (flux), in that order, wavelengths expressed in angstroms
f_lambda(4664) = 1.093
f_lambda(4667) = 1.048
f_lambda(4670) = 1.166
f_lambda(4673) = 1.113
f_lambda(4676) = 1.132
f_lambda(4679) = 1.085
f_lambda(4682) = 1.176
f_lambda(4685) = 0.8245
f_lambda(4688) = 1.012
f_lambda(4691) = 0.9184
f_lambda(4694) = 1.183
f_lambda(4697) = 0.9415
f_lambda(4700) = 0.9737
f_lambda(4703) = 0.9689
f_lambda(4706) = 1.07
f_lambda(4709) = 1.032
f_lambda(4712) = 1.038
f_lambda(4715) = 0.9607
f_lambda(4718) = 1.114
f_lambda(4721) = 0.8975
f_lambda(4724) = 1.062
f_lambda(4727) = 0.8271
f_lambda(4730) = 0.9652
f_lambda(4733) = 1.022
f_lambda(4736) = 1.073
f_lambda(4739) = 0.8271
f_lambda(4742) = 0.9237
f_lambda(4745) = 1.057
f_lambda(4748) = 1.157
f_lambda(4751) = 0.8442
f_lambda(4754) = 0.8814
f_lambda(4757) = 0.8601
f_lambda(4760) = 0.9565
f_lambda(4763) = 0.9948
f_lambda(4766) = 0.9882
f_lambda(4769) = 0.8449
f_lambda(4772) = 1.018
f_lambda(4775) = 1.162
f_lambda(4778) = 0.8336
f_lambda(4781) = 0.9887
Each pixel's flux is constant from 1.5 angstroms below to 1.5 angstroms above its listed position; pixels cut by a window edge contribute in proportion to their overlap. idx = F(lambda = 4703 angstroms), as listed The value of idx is 0.9689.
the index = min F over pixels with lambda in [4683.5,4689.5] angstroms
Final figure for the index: 0.8245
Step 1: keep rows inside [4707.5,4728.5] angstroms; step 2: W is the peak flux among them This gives 1.114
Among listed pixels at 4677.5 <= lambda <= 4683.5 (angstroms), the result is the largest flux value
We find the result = 1.176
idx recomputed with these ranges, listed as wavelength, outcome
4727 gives 0.8271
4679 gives 1.085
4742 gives 0.9237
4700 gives 0.9737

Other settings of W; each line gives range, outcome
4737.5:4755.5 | 1.157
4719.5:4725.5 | 1.062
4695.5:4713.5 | 1.07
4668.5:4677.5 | 1.166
